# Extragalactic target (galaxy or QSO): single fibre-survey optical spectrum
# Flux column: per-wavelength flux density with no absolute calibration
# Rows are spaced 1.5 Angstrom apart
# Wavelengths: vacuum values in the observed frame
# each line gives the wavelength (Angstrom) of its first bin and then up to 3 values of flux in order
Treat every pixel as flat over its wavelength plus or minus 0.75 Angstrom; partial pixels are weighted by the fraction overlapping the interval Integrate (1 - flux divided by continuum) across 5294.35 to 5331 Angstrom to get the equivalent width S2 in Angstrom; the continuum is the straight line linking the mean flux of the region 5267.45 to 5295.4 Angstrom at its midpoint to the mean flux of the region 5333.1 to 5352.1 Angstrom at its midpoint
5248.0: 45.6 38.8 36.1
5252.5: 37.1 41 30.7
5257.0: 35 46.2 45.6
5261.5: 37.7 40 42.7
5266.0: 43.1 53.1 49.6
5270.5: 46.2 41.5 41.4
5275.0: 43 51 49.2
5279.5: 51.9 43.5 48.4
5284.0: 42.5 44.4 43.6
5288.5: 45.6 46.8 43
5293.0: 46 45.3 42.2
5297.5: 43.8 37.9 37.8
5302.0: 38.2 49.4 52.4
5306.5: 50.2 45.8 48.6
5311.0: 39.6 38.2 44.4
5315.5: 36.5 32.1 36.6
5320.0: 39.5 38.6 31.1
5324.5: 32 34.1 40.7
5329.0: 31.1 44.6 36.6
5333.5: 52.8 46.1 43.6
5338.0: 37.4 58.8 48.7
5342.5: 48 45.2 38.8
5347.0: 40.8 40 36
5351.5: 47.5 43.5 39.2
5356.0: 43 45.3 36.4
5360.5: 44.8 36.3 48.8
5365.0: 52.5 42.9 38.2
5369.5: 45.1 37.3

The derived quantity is 4.0 Angstrom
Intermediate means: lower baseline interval 45.9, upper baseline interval 44.7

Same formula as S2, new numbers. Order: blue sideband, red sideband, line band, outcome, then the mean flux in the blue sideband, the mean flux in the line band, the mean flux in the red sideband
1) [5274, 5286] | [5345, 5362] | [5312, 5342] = 1.98 Angstrom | 46.7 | 40.3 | 41.2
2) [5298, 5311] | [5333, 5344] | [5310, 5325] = 2.83 Angstrom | 44.7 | 37.1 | 47.6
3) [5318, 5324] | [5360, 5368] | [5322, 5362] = -1.43 Angstrom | 36.3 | 41.7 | 44.4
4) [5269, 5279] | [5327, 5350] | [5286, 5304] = 0.72 Angstrom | 45.9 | 43.2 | 43.3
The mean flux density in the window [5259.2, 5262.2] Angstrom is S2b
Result 41.8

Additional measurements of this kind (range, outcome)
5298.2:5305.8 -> 43.2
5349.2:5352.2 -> 41.6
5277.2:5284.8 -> 47.1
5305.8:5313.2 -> 44.5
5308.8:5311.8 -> 43.9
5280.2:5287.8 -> 44.5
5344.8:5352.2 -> 40.6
